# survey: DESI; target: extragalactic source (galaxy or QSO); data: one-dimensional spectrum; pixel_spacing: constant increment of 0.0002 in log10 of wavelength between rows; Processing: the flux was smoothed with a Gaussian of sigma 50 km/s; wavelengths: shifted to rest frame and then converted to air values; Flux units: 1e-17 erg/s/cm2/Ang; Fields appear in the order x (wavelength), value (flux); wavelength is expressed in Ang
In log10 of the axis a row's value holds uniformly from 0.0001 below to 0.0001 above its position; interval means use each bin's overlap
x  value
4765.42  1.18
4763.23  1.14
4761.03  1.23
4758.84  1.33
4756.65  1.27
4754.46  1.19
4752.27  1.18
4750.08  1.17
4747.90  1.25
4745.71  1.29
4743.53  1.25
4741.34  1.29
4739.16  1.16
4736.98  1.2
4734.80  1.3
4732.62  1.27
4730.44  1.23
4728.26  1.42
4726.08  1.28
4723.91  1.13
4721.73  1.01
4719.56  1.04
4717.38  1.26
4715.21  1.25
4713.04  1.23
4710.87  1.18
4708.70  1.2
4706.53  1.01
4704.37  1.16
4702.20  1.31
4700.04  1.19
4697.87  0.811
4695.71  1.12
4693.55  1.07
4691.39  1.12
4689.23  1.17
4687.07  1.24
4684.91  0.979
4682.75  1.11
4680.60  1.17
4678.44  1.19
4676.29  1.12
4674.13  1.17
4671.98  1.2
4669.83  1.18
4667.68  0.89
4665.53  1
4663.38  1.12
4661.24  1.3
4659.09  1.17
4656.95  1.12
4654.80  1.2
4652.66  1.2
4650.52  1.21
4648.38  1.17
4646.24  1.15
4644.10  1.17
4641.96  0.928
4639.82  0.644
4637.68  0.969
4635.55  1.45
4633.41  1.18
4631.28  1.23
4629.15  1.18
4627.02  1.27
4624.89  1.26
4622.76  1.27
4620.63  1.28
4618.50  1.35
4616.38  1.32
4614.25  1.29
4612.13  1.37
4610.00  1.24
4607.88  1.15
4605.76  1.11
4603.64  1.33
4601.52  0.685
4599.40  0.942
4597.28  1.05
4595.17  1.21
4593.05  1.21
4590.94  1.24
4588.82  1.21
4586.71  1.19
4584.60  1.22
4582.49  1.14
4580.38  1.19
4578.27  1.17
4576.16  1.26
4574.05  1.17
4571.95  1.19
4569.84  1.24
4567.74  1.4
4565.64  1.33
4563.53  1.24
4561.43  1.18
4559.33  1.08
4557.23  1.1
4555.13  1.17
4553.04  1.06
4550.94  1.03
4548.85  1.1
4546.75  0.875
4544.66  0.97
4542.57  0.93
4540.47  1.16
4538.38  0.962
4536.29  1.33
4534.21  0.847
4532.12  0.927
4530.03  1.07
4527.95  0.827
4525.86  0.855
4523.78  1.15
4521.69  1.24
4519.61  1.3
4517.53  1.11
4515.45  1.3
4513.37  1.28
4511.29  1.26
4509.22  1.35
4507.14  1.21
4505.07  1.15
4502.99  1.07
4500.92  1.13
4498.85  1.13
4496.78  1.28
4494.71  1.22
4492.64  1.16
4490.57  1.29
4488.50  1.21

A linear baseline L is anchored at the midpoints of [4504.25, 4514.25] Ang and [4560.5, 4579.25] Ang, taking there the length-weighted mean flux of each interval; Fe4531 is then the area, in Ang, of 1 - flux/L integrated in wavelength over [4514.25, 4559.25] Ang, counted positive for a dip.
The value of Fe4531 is 6.7 Ang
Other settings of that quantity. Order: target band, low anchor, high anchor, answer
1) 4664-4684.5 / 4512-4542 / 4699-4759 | 1.3 Ang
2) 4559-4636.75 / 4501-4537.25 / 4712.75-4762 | -3.0 Ang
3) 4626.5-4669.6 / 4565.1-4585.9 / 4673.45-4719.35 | 1.9 Ang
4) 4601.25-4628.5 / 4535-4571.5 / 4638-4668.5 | -3.4 Ang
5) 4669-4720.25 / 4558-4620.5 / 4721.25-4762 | 3.3 Ang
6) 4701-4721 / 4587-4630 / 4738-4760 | 0.8 Ang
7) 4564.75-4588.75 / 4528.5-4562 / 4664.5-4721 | -3.7 Ang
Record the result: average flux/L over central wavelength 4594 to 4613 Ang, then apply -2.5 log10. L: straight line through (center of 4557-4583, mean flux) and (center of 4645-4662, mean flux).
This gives 0.08 mag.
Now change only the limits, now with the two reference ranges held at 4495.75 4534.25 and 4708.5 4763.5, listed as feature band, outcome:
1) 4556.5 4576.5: -0.06 mag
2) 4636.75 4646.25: 0.24 mag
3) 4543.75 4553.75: 0.15 mag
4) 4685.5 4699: 0.12 mag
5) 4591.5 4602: 0.12 mag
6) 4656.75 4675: 0.06 mag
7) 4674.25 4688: 0.06 mag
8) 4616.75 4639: -0.05 mag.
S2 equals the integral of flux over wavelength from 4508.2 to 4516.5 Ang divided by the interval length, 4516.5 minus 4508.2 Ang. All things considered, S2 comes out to 1.3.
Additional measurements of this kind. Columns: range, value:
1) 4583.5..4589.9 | 1.21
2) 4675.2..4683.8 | 1.15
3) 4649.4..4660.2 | 1.18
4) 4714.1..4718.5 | 1.25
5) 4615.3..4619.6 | 1.33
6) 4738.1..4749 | 1.25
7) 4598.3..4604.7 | 0.986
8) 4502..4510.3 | 1.2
